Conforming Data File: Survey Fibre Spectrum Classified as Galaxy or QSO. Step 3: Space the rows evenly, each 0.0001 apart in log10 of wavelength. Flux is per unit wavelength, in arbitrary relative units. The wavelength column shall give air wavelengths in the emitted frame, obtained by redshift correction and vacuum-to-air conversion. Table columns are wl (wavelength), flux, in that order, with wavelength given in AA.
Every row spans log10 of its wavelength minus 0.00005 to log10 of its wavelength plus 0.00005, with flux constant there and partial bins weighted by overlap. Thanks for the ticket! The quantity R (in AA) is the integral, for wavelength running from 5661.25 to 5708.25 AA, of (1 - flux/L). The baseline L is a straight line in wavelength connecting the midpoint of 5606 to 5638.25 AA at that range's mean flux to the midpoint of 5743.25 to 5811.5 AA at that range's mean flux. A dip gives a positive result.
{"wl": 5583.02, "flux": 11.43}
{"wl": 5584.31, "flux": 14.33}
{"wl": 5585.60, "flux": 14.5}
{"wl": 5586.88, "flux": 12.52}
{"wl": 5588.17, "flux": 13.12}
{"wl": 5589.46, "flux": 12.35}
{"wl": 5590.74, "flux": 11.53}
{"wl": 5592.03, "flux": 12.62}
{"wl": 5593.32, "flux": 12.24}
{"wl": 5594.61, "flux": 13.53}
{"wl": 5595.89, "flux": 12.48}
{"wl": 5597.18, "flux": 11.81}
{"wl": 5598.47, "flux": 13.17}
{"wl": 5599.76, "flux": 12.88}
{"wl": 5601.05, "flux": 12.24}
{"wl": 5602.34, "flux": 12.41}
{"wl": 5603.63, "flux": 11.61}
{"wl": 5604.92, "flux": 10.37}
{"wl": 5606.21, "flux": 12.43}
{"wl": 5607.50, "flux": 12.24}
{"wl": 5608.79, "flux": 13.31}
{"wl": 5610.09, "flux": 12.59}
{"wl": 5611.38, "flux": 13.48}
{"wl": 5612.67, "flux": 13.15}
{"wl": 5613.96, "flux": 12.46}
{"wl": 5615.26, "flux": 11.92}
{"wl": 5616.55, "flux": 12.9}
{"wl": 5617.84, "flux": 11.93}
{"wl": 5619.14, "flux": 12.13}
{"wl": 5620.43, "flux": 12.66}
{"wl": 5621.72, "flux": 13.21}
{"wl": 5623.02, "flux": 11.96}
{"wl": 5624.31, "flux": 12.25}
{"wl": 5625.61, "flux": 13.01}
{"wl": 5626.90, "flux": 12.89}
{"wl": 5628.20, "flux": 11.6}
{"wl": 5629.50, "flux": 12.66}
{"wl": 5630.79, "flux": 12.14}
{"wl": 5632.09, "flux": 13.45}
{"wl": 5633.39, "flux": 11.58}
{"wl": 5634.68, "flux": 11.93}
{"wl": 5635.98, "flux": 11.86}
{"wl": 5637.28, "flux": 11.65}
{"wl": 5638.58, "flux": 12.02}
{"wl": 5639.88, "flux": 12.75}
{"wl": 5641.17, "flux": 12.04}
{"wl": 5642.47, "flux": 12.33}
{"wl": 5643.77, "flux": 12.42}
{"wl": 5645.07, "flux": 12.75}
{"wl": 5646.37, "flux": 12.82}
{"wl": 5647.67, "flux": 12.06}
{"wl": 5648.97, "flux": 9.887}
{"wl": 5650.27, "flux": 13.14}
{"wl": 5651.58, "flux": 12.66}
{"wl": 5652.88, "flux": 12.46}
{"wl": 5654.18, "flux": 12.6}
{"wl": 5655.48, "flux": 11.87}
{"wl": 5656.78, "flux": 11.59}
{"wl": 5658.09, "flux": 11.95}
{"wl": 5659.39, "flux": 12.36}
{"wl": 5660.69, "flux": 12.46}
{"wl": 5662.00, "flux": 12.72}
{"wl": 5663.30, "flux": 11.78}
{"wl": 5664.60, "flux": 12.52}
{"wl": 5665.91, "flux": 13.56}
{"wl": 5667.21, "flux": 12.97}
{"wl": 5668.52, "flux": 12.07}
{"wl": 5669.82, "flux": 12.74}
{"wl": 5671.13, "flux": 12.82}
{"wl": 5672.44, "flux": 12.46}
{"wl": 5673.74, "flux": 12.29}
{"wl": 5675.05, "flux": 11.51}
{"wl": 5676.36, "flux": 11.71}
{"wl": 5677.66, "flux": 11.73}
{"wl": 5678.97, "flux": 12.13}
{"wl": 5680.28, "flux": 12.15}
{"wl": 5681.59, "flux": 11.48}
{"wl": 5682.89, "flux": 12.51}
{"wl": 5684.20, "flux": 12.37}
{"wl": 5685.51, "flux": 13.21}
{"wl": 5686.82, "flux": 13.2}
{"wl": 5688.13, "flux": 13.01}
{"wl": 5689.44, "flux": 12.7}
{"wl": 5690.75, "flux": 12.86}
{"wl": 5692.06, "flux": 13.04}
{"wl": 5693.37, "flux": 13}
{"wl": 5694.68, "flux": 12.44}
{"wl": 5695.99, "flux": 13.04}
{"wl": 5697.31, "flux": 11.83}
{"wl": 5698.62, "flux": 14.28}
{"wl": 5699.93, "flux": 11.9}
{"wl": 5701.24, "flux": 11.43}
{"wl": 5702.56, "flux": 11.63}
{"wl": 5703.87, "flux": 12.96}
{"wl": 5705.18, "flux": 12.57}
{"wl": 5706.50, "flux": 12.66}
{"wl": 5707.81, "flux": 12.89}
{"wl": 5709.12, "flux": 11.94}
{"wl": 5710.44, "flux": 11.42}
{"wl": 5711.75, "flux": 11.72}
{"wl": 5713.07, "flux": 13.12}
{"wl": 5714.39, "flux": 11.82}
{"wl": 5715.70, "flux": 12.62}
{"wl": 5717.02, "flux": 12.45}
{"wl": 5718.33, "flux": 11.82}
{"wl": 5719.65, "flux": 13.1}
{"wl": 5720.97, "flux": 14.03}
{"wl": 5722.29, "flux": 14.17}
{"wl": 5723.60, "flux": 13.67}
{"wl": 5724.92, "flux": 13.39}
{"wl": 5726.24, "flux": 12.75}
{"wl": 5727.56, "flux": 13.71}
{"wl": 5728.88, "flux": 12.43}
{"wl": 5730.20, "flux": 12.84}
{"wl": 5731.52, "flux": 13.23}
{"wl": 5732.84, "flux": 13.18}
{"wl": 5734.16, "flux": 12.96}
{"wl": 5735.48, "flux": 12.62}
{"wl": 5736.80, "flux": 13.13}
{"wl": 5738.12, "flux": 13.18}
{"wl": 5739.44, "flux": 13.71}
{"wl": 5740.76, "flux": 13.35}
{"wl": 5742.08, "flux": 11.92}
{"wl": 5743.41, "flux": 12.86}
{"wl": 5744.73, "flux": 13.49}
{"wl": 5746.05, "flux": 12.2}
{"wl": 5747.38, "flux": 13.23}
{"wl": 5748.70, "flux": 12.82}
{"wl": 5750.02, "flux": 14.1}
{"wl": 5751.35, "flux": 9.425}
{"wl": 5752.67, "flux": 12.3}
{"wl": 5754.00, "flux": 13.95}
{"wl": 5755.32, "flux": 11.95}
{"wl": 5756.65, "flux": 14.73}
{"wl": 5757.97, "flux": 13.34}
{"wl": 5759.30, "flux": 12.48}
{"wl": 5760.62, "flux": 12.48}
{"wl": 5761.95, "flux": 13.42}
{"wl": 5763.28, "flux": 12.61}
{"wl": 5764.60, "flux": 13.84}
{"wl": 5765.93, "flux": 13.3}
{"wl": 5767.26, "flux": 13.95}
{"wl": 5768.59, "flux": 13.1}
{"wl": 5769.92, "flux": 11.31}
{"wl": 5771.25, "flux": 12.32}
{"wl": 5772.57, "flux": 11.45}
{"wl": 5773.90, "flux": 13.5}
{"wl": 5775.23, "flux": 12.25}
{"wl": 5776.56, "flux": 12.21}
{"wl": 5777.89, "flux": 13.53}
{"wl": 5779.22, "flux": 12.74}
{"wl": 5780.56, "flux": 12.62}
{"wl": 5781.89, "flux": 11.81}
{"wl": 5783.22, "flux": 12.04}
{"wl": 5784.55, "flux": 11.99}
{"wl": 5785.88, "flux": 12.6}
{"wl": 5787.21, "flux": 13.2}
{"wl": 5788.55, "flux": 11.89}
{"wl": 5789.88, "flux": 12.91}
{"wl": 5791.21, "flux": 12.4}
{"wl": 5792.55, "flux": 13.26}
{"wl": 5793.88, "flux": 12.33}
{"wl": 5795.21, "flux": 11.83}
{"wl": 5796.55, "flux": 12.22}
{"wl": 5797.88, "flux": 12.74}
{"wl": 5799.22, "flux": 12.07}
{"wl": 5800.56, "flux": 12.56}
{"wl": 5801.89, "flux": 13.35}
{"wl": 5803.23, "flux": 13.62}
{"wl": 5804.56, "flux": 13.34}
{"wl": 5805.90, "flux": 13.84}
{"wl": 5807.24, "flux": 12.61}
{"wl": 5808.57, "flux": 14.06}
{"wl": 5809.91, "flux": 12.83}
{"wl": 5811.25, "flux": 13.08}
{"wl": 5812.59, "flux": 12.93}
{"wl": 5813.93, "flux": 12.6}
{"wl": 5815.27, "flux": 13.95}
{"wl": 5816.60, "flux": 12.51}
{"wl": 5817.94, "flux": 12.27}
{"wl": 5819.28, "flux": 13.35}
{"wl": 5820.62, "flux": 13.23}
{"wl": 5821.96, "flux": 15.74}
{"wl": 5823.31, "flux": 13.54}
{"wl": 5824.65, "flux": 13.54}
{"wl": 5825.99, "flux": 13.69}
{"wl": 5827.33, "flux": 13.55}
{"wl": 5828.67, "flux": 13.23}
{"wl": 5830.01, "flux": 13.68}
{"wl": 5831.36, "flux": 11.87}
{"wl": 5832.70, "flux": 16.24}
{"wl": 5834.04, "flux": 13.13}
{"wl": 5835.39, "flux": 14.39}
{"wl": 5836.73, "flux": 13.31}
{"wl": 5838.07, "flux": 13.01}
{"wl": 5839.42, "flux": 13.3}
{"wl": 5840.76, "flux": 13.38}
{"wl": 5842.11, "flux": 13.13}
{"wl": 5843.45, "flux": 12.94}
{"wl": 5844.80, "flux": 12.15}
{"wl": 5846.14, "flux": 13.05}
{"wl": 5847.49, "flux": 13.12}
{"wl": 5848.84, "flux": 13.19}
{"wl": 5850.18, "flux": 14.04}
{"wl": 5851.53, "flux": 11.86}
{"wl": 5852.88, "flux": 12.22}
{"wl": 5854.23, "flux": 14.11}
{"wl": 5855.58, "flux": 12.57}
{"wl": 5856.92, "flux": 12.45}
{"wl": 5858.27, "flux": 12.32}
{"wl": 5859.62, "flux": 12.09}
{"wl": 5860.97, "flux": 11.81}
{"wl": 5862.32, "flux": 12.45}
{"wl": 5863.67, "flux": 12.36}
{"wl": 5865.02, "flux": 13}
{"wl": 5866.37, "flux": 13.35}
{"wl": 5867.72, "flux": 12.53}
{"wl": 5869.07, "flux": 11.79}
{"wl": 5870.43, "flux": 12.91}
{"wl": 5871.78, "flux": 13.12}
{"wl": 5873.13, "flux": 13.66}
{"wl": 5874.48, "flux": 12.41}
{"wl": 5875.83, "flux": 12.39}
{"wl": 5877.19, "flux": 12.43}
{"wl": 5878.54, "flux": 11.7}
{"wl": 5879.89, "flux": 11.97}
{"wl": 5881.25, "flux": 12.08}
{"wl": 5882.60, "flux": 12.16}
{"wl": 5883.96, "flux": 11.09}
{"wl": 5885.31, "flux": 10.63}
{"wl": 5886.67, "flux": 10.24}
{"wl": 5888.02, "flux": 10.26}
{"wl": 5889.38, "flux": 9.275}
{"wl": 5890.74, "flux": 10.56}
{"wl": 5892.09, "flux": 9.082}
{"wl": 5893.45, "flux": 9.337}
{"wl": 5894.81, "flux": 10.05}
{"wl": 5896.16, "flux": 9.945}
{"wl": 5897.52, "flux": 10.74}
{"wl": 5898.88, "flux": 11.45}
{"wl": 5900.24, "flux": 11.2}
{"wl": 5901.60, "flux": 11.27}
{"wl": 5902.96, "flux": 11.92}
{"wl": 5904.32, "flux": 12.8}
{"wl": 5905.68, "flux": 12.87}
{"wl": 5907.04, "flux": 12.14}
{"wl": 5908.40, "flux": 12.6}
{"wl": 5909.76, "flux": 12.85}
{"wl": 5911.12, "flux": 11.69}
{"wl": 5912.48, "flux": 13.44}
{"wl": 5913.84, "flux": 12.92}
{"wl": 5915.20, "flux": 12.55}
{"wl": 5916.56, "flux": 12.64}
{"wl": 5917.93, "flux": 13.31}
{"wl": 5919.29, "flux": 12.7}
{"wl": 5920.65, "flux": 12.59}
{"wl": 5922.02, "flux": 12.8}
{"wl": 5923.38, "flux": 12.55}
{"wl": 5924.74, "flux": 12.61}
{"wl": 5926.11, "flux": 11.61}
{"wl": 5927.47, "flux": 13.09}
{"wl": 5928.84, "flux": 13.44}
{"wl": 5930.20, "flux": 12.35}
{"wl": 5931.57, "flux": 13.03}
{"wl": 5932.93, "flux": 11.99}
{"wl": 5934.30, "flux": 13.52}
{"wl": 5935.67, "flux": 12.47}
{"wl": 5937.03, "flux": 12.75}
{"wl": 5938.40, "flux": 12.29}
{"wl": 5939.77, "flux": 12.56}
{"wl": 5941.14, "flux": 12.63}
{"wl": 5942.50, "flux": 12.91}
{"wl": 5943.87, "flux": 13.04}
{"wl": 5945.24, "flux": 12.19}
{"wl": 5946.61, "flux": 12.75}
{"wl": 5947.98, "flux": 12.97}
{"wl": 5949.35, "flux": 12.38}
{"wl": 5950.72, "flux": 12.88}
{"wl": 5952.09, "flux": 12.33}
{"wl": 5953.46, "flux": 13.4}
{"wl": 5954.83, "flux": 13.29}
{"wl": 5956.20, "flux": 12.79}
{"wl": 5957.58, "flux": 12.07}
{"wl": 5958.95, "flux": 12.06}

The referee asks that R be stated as 0.3 AA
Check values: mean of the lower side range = 12.4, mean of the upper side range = 12.8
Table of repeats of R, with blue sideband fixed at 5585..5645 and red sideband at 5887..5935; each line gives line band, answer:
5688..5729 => -1.42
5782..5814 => -1.68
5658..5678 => -0.04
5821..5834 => -1.92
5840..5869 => -1.78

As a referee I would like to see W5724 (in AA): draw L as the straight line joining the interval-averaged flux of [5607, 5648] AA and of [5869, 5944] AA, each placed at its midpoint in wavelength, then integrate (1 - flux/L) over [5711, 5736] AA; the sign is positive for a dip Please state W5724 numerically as -1.3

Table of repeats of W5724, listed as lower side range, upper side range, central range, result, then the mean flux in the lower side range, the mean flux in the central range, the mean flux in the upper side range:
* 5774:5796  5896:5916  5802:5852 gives -3.98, 12.5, 13.3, 12.1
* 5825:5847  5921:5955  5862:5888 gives 1.89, 13.4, 12.2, 12.7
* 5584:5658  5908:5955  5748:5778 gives -0.56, 12.4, 12.8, 12.7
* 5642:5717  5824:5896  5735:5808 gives -2.19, 12.4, 12.8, 12.4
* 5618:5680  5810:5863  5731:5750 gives -0.47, 12.3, 13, 13.1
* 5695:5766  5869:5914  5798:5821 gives -1.59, 12.8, 13.1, 11.6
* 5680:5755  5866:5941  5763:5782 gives -0.31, 12.7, 12.7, 12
